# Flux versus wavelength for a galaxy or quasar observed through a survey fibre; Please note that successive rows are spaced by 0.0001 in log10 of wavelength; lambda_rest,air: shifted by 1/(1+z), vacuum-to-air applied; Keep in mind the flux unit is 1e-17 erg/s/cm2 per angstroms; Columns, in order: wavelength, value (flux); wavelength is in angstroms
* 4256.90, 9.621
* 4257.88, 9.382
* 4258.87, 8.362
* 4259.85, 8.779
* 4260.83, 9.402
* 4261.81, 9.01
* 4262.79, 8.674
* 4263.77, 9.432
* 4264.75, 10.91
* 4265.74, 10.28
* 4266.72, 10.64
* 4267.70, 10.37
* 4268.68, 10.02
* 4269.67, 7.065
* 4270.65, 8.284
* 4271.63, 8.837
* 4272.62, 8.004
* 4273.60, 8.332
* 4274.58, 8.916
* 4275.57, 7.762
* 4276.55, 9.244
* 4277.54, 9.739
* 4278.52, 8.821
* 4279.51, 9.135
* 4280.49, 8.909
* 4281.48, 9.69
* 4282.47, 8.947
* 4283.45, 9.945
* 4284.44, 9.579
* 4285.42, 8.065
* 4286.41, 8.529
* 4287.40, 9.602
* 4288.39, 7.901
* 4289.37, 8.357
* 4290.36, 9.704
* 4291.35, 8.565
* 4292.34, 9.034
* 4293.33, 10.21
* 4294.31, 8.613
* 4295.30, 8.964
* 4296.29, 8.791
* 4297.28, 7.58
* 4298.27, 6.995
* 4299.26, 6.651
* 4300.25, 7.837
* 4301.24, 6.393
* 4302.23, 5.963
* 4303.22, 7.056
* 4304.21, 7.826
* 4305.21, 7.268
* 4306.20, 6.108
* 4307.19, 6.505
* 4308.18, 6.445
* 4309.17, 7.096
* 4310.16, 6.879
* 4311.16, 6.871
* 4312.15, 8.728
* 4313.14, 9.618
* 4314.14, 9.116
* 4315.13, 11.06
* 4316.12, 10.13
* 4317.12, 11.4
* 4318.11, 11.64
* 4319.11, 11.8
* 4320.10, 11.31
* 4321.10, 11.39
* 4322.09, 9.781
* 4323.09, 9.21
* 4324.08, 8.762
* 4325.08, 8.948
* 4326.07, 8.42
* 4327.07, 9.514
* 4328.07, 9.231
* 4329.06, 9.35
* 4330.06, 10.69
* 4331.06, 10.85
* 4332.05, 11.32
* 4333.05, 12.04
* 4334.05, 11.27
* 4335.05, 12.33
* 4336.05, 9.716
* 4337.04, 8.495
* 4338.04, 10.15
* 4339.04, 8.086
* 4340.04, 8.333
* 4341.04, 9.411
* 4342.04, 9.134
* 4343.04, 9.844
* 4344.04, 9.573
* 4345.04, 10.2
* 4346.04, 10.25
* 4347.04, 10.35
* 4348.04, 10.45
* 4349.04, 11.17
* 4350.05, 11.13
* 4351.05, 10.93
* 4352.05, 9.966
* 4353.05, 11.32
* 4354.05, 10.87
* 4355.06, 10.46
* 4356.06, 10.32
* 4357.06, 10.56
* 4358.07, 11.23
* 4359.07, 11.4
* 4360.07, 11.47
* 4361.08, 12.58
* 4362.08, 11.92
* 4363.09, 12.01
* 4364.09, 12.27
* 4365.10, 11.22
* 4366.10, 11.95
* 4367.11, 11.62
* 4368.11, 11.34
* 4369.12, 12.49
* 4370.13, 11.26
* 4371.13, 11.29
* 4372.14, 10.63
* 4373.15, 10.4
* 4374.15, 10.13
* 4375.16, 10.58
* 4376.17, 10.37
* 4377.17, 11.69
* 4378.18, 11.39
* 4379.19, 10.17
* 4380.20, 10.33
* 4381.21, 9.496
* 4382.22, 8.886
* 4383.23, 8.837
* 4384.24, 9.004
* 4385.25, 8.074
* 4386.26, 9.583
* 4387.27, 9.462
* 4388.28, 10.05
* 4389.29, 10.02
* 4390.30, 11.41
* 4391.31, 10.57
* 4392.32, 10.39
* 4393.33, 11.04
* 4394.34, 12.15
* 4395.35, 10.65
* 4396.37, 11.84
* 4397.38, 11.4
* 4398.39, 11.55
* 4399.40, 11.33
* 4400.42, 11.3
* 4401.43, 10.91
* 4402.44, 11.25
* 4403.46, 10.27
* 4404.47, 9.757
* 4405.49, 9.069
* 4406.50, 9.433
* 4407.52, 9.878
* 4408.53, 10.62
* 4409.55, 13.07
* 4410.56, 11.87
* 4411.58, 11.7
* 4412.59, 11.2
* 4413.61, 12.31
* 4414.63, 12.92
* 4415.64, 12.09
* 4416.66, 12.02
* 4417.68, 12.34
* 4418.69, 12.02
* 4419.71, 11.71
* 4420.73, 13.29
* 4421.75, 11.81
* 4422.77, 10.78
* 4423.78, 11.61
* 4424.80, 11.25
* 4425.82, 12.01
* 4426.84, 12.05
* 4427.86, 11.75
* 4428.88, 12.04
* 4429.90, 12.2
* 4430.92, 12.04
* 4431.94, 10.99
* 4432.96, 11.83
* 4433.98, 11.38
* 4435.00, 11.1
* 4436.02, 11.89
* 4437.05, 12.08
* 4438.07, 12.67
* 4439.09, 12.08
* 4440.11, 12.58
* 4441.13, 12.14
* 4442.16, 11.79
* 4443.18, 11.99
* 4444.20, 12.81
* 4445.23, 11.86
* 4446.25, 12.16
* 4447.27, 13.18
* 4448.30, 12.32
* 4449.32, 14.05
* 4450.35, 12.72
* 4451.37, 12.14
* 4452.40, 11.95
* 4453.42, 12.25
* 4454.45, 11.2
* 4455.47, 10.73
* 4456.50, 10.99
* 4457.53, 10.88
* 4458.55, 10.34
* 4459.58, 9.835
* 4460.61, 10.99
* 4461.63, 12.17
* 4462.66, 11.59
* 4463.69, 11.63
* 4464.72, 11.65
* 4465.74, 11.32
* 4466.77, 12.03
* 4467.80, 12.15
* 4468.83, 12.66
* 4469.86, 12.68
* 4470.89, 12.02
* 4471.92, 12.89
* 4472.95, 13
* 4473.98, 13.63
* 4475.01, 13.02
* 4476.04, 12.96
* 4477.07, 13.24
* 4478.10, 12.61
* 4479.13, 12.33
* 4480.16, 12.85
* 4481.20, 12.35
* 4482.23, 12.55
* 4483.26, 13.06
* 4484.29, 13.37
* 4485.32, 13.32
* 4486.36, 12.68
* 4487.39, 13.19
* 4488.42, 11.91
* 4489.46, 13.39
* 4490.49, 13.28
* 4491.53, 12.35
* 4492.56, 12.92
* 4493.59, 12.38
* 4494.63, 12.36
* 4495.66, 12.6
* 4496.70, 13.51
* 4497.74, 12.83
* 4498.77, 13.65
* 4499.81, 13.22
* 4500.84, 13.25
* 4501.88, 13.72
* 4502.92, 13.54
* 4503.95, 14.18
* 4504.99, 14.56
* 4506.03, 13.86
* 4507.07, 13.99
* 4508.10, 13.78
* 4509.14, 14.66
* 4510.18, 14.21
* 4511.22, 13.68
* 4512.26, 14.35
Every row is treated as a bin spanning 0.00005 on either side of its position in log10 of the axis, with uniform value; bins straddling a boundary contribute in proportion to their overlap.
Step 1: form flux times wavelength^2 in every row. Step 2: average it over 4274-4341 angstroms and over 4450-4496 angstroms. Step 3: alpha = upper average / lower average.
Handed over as 1.5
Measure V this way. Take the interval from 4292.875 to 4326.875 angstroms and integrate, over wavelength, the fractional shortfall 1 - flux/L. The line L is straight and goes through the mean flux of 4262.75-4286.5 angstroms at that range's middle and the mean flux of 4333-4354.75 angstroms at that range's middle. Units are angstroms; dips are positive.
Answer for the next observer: 3.90 angstroms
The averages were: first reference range 9.14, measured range 8.58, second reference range 10.2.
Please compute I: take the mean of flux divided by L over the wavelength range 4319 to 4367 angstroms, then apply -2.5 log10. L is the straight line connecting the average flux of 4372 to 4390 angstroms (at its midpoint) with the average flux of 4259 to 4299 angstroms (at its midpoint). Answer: -0.10 mag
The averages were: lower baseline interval 8.97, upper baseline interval 9.95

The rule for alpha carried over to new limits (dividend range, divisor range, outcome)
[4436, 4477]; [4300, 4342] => 1.40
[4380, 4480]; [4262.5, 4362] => 1.30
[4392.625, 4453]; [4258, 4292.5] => 1.39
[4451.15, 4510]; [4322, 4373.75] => 1.27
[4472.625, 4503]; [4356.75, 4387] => 1.27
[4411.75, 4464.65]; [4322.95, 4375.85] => 1.17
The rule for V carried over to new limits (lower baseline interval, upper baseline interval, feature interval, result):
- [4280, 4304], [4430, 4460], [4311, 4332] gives -2.1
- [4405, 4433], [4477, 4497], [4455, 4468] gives 1.2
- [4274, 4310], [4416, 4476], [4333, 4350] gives -1.1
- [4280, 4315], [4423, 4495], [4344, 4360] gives -2.0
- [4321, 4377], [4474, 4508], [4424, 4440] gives 0.3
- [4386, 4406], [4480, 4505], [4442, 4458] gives -0.1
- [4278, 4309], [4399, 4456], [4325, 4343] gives -1.2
